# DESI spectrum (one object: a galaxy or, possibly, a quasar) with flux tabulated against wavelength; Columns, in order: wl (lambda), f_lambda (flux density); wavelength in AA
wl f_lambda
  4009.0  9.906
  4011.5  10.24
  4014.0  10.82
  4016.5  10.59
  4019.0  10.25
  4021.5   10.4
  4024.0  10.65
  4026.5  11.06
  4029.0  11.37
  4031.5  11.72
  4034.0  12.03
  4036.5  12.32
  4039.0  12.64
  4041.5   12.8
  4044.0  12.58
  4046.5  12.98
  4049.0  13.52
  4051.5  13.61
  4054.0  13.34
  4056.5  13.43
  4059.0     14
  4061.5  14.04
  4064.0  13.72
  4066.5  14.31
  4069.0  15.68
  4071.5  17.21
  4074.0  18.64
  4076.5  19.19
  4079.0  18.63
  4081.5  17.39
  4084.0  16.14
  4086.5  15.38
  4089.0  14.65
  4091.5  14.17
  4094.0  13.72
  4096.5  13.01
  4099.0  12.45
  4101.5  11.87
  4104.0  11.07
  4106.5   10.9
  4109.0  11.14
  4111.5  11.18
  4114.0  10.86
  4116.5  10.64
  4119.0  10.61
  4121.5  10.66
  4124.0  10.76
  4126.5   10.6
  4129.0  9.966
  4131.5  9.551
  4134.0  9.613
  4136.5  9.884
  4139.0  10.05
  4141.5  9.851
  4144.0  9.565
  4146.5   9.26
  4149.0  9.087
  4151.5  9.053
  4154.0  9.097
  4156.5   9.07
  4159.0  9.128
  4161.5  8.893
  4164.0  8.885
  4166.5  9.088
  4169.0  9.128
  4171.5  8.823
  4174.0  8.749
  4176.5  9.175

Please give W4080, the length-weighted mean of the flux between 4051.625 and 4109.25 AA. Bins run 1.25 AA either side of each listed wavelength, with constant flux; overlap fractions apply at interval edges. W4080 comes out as 14.6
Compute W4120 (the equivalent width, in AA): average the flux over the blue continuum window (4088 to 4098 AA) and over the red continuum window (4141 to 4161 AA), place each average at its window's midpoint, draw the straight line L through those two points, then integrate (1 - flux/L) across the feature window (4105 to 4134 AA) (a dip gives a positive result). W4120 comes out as 2.8 AA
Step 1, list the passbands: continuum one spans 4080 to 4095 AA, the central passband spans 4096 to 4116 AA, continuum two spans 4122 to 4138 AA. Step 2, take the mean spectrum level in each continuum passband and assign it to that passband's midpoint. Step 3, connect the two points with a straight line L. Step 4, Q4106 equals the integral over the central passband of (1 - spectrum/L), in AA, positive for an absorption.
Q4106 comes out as 2.4 AA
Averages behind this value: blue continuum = 15.3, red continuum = 10.1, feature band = 11.5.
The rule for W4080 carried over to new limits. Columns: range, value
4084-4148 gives 11.3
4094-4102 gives 12.7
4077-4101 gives 15.1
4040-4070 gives 13.6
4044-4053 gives 13.3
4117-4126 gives 10.7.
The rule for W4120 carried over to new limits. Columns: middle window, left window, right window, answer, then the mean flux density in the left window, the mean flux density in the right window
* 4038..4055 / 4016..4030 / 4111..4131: -3.79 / 10.7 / 10.6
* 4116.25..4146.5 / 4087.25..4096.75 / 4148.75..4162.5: 2.36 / 14.1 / 9.06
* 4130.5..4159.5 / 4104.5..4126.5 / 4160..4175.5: 0.95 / 10.8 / 8.93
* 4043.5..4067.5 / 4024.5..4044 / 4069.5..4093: 0.93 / 12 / 16.8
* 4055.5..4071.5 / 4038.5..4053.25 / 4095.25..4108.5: -2.26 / 13.1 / 11.8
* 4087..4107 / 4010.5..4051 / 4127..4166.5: -4.83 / 11.7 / 9.41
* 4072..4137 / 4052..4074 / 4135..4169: -3.05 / 14.7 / 9.3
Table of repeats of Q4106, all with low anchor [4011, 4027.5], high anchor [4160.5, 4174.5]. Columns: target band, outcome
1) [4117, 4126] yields -1.2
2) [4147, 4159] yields 0.0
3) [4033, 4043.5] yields -2.1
